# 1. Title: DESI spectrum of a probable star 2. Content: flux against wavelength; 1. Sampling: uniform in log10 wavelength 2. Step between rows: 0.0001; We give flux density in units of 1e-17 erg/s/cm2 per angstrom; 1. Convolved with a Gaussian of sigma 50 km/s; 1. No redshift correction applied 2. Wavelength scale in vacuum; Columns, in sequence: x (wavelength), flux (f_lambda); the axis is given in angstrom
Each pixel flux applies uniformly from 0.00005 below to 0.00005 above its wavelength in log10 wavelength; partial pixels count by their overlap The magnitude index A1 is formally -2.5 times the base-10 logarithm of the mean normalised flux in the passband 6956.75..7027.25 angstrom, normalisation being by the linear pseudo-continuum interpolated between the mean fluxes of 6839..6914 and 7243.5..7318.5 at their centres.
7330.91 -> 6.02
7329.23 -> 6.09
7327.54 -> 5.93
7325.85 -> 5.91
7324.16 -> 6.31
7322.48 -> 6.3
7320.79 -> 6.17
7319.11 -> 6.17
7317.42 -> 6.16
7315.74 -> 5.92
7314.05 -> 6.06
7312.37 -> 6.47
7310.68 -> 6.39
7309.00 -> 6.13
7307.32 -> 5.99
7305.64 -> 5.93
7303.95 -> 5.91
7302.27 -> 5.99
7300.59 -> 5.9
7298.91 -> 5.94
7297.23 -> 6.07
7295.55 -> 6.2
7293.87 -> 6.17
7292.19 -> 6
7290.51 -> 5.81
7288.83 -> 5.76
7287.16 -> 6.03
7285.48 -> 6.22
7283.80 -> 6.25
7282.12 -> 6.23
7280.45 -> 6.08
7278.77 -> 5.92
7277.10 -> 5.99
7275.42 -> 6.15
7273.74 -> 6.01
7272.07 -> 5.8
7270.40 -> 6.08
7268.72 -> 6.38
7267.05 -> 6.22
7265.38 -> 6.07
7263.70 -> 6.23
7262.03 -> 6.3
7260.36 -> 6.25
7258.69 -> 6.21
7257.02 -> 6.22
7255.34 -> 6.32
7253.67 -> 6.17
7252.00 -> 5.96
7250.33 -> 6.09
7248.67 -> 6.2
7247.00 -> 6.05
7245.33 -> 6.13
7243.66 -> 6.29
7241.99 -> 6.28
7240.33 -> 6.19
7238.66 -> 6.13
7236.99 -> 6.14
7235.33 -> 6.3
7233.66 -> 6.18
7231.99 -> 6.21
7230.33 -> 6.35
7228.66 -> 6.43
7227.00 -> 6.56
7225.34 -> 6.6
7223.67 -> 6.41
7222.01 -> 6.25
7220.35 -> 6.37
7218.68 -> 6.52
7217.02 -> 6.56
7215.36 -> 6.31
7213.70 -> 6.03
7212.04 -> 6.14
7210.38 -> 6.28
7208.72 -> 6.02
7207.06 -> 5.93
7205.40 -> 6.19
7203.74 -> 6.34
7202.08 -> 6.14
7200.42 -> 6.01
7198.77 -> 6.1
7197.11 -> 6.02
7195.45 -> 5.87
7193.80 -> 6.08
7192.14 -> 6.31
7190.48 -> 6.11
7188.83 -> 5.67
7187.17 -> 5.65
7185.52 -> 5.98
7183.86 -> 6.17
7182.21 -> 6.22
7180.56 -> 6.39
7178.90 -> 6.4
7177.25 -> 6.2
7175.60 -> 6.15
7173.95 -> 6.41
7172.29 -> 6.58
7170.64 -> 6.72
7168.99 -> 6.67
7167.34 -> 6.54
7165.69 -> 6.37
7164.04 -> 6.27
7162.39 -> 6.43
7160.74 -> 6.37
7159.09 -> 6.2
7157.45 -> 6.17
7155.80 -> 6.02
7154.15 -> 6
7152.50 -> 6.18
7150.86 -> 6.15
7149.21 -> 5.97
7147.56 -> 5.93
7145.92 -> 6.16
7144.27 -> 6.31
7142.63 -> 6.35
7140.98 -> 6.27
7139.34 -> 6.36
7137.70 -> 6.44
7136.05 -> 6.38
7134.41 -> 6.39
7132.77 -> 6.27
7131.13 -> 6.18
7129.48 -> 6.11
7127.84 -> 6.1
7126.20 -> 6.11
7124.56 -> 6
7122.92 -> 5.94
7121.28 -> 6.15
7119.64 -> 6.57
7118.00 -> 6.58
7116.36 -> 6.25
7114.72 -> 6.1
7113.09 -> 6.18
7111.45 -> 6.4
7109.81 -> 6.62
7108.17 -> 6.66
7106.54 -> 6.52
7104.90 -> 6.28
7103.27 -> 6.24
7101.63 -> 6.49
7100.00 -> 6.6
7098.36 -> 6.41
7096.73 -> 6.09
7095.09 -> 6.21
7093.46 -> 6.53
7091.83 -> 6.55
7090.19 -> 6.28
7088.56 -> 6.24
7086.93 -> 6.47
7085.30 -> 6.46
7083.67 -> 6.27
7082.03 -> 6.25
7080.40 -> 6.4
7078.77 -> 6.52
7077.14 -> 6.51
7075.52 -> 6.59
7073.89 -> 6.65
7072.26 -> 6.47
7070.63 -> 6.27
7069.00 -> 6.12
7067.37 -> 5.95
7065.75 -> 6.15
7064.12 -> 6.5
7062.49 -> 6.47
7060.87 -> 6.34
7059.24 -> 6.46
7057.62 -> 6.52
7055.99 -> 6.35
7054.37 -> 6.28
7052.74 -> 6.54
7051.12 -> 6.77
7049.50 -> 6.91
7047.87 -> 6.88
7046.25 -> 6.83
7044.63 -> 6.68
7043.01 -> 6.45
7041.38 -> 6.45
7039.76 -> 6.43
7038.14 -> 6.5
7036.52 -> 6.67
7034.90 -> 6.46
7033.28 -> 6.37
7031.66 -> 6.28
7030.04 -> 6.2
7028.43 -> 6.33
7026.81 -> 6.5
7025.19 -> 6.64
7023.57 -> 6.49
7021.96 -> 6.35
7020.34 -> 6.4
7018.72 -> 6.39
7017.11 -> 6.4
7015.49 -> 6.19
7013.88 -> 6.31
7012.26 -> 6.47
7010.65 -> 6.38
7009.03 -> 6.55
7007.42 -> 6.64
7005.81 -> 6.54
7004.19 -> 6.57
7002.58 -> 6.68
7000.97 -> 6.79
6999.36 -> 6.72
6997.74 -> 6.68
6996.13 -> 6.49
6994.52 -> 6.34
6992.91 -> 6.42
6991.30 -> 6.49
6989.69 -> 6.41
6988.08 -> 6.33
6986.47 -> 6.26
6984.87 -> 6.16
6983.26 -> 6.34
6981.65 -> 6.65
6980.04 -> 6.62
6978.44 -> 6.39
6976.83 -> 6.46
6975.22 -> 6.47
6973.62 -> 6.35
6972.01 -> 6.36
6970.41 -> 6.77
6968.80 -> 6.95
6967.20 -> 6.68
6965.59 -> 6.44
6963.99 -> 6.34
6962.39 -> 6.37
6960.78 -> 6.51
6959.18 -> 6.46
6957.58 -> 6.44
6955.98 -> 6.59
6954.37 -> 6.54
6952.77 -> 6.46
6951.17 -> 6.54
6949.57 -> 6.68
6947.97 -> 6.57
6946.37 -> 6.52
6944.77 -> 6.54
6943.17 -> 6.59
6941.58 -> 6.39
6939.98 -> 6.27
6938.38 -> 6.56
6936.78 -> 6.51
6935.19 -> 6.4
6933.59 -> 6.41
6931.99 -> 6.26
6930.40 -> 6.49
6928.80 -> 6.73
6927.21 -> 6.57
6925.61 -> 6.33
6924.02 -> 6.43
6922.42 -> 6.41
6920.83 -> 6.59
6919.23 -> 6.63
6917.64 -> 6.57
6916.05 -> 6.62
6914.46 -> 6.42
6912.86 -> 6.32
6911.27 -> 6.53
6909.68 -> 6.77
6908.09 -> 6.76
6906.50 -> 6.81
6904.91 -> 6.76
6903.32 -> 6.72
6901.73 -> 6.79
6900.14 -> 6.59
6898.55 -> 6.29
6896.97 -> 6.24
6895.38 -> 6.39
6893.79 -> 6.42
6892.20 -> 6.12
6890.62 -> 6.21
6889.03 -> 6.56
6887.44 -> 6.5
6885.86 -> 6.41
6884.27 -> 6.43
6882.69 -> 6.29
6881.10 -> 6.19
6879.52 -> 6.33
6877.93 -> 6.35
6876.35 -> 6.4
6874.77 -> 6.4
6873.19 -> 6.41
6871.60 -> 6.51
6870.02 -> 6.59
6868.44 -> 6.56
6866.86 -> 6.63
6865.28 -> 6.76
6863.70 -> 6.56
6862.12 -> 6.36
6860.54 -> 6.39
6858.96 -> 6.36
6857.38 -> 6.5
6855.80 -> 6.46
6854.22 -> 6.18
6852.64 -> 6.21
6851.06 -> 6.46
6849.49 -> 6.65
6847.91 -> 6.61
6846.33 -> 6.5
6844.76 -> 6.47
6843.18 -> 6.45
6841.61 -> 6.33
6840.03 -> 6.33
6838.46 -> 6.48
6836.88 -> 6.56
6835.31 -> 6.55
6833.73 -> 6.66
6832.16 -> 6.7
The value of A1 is -0.02 mag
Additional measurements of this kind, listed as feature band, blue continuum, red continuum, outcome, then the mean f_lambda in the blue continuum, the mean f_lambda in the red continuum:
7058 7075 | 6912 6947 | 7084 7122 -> 0.010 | 6.48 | 6.39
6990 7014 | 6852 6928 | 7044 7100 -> -0.015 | 6.47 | 6.44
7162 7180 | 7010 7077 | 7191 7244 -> -0.023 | 6.45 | 6.23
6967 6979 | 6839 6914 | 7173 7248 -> -0.027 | 6.47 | 6.2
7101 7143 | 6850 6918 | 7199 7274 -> 0.000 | 6.47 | 6.22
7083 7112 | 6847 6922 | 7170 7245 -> -0.016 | 6.48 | 6.22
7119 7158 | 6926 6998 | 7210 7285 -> 0.023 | 6.48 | 6.22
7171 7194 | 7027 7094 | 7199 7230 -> 0.024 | 6.45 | 6.28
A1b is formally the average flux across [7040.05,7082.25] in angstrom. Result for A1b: 6.48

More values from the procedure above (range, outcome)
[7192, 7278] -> 6.2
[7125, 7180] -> 6.28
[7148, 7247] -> 6.23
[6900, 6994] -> 6.51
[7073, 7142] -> 6.35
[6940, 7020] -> 6.49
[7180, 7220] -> 6.13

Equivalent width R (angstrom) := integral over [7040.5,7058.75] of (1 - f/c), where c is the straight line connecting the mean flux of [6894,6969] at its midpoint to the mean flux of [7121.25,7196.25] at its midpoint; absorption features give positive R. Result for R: -0.69 angstrom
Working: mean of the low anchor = 6.52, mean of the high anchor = 6.21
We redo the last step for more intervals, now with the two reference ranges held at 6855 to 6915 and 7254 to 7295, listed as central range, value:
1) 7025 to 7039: -0.2 angstrom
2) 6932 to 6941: 0.0 angstrom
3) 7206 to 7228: -0.5 angstrom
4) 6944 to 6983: -0.8 angstrom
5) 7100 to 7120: -0.5 angstrom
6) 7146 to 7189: -0.1 angstrom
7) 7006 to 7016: -0.1 angstrom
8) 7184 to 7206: 0.5 angstrom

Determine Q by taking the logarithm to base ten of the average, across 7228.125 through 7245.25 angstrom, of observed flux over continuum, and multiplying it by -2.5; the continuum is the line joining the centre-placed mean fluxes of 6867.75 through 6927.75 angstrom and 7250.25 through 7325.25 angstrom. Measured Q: -0.01 mag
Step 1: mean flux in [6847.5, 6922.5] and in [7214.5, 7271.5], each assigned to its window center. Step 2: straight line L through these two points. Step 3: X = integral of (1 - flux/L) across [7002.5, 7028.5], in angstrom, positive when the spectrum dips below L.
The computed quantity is -0.24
